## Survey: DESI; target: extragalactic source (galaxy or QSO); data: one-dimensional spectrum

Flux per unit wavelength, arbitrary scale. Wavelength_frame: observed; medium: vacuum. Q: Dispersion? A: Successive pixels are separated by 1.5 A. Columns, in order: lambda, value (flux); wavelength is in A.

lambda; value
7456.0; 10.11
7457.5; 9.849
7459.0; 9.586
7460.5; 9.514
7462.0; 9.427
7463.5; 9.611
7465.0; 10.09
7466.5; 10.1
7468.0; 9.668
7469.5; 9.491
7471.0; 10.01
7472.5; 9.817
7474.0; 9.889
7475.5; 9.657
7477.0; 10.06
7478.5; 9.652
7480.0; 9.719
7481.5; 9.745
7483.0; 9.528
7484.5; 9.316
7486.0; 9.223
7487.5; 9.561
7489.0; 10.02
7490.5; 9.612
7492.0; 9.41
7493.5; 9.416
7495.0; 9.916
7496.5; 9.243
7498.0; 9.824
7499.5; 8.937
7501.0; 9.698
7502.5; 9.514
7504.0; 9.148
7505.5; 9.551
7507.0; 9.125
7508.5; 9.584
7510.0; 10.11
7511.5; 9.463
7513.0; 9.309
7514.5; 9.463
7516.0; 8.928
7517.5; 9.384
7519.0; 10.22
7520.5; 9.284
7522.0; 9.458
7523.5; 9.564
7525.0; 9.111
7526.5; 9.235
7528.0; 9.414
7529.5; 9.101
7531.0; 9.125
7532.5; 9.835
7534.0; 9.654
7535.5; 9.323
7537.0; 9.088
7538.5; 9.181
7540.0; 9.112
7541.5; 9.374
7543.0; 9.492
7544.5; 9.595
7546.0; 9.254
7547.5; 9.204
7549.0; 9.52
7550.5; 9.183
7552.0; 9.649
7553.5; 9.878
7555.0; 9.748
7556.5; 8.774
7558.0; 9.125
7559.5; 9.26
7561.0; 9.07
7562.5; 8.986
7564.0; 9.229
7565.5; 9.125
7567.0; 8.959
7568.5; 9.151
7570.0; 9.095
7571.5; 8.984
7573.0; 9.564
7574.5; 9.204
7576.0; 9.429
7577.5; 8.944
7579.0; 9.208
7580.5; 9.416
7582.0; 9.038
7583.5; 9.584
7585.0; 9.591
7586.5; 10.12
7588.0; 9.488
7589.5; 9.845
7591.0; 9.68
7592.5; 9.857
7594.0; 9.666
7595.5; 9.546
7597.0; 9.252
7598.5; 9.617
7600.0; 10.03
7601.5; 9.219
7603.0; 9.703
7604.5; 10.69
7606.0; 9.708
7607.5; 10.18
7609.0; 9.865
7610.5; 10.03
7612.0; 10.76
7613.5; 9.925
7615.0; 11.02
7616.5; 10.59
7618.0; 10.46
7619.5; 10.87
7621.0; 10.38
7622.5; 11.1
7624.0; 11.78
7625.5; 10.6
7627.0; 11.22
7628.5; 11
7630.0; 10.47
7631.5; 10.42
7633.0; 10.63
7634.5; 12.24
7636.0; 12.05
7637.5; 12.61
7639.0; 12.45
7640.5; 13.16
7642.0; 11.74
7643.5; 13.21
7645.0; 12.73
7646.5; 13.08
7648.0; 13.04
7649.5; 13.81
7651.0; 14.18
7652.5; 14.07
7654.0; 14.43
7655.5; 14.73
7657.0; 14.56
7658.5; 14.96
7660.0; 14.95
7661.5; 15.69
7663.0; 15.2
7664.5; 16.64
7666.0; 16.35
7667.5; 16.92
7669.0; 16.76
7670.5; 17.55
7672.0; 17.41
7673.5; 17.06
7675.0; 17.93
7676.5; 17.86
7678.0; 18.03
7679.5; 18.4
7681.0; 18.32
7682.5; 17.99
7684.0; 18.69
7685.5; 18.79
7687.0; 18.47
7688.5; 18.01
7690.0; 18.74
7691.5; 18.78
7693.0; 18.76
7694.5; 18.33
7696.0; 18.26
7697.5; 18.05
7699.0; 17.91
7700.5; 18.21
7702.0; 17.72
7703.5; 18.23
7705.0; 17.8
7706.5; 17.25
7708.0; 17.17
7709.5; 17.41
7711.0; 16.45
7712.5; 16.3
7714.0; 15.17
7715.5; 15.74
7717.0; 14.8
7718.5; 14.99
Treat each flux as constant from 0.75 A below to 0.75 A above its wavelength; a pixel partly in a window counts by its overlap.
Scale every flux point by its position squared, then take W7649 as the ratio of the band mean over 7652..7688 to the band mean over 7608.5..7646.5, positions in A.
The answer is 1.50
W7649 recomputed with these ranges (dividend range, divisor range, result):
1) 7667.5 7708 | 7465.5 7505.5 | 1.97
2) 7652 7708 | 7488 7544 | 1.91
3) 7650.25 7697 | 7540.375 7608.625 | 1.85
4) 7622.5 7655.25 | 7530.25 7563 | 1.35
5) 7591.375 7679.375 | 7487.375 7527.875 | 1.39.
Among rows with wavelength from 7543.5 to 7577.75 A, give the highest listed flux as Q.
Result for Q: 9.878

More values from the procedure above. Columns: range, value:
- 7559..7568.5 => 9.26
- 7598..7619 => 11.02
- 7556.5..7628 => 11.78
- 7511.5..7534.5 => 10.22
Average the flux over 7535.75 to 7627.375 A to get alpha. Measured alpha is 9.68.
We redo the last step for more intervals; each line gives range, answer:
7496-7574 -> 9.35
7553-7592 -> 9.33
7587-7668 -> 11.8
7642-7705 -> 16.6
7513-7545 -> 9.37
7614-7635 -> 10.9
